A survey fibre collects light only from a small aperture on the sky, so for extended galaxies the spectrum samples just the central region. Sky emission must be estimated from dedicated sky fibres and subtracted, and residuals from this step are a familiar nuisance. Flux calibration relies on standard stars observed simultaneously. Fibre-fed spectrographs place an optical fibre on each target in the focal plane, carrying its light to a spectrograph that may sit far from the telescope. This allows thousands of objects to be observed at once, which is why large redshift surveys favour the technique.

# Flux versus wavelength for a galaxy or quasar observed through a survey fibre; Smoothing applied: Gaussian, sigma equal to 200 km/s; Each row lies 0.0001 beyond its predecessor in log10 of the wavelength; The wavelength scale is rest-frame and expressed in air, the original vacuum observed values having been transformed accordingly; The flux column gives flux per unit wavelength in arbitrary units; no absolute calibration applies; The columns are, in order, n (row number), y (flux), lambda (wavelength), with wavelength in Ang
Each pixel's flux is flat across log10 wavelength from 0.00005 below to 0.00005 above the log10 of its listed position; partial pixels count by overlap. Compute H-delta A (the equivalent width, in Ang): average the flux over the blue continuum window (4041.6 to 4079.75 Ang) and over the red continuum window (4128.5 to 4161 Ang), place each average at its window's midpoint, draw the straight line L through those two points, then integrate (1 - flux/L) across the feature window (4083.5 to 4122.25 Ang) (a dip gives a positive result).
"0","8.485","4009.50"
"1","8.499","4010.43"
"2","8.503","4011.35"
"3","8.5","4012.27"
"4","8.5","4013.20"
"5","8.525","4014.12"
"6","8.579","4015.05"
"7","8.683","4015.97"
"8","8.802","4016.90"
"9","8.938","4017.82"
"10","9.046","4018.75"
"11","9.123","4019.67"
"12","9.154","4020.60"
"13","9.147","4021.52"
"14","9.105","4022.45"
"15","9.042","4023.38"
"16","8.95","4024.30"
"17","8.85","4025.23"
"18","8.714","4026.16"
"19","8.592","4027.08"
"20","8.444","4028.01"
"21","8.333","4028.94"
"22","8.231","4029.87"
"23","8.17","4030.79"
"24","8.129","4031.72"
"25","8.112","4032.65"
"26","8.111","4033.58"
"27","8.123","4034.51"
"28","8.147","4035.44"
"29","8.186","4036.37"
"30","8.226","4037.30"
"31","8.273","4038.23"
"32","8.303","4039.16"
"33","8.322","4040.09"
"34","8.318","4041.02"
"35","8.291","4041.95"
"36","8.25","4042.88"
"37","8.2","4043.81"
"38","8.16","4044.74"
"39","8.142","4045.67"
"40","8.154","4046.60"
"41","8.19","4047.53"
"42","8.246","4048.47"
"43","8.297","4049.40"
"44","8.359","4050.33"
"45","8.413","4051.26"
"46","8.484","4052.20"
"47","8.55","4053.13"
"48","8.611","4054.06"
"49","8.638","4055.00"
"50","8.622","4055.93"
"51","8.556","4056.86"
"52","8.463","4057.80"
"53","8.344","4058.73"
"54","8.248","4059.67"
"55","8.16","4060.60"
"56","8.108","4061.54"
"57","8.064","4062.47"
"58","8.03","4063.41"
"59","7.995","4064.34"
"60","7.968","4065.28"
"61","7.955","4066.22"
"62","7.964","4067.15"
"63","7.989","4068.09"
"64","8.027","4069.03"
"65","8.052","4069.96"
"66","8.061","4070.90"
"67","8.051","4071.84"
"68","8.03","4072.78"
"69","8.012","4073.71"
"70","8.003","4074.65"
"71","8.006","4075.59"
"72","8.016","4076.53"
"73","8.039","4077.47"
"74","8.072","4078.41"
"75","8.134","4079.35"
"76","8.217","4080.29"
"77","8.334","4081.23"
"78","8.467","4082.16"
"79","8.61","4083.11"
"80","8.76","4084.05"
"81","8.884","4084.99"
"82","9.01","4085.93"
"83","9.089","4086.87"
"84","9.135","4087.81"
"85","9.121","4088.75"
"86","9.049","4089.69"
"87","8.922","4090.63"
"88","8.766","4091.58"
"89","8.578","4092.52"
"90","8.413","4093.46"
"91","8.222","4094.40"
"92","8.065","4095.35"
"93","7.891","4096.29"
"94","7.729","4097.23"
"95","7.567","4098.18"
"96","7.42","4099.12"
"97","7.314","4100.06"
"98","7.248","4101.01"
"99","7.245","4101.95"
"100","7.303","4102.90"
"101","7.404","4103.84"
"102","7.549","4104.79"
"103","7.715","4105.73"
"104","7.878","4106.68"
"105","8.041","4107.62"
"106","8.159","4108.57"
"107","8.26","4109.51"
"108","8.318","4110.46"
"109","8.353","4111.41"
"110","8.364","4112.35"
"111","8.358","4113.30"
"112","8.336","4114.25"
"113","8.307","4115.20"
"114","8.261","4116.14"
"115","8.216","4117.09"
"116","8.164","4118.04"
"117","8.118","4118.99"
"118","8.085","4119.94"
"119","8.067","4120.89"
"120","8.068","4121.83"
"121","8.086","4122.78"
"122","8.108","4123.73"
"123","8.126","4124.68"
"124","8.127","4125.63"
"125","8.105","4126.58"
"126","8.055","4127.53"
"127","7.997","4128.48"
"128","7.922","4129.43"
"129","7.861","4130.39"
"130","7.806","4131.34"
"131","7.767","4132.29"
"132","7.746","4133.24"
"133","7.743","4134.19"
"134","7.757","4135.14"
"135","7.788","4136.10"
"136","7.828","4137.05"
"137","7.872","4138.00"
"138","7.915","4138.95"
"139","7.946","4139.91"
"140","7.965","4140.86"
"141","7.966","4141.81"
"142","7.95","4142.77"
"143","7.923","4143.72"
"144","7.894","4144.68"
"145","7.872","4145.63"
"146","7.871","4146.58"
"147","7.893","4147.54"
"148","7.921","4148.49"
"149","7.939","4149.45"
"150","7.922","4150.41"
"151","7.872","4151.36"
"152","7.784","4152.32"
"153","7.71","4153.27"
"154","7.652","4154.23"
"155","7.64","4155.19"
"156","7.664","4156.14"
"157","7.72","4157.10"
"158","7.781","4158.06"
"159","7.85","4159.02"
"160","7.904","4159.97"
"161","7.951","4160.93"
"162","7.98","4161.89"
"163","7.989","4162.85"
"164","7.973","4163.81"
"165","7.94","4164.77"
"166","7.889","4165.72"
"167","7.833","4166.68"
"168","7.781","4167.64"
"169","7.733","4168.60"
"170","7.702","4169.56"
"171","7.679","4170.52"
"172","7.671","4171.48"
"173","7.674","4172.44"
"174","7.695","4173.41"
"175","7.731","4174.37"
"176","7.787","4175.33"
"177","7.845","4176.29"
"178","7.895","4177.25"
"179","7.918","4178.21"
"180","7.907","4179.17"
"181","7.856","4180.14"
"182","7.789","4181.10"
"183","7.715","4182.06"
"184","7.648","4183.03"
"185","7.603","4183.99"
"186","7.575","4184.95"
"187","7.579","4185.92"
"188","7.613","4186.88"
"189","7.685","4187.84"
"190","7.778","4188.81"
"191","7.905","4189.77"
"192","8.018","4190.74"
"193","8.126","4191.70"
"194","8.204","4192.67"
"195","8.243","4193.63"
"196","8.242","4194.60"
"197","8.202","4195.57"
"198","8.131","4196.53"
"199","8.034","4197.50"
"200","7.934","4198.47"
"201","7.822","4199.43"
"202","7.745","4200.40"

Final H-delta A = -0.8 Ang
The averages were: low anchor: 8.19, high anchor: 7.84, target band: 8.19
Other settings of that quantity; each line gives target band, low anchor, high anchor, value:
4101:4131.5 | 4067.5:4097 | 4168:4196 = 0.7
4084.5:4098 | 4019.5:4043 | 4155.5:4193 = -0.7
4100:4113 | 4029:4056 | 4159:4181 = 0.4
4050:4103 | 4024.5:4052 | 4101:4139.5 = -0.6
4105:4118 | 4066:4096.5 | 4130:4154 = -0.1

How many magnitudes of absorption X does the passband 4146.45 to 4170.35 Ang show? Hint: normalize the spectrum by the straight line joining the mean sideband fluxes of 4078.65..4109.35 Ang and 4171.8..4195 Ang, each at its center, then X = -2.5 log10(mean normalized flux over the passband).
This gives 0.01 mag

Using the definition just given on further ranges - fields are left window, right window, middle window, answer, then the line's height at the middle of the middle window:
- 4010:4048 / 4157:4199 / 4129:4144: 0.024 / 8.03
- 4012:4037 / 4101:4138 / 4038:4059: 0.010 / 8.44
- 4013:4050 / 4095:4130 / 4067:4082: 0.017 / 8.2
